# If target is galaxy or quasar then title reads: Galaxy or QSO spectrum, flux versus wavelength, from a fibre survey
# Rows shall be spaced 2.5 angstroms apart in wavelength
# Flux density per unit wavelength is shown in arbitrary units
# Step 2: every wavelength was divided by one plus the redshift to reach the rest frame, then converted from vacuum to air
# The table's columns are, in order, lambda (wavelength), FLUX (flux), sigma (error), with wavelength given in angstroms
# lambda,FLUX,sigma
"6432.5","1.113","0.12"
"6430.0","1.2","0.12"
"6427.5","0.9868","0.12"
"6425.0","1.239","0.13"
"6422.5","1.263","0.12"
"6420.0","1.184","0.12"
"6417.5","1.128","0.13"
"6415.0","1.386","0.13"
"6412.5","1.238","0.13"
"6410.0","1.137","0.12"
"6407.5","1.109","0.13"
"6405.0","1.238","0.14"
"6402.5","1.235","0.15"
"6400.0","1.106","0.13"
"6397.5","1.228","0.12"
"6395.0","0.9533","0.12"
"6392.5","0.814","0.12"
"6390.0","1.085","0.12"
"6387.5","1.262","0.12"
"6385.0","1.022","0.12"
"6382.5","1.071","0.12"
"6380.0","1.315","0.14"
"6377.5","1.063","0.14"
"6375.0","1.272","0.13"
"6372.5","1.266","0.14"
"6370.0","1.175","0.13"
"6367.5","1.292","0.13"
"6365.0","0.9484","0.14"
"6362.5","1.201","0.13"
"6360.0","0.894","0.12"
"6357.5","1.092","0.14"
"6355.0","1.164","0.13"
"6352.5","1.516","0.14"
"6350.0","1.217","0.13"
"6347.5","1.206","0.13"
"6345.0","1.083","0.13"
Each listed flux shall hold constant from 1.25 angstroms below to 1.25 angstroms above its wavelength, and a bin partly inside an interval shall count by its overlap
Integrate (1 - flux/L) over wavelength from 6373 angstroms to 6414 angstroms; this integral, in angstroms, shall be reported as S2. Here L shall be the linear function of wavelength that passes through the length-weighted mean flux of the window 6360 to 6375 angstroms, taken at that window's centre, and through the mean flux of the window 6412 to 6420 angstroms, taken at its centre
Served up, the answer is 2.2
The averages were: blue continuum 1.16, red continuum 1.24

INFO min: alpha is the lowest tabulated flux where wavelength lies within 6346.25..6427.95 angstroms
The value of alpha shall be 0.814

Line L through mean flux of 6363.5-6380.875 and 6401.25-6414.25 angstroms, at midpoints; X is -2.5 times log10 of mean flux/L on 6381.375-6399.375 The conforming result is 0.12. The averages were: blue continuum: 1.19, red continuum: 1.2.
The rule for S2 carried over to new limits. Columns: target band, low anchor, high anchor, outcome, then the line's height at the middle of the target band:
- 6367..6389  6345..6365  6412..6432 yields -0.25 angstroms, 1.18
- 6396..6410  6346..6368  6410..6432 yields 0.15 angstroms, 1.19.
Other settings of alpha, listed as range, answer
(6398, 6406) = 1.106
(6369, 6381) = 1.063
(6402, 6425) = 1.109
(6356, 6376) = 0.894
